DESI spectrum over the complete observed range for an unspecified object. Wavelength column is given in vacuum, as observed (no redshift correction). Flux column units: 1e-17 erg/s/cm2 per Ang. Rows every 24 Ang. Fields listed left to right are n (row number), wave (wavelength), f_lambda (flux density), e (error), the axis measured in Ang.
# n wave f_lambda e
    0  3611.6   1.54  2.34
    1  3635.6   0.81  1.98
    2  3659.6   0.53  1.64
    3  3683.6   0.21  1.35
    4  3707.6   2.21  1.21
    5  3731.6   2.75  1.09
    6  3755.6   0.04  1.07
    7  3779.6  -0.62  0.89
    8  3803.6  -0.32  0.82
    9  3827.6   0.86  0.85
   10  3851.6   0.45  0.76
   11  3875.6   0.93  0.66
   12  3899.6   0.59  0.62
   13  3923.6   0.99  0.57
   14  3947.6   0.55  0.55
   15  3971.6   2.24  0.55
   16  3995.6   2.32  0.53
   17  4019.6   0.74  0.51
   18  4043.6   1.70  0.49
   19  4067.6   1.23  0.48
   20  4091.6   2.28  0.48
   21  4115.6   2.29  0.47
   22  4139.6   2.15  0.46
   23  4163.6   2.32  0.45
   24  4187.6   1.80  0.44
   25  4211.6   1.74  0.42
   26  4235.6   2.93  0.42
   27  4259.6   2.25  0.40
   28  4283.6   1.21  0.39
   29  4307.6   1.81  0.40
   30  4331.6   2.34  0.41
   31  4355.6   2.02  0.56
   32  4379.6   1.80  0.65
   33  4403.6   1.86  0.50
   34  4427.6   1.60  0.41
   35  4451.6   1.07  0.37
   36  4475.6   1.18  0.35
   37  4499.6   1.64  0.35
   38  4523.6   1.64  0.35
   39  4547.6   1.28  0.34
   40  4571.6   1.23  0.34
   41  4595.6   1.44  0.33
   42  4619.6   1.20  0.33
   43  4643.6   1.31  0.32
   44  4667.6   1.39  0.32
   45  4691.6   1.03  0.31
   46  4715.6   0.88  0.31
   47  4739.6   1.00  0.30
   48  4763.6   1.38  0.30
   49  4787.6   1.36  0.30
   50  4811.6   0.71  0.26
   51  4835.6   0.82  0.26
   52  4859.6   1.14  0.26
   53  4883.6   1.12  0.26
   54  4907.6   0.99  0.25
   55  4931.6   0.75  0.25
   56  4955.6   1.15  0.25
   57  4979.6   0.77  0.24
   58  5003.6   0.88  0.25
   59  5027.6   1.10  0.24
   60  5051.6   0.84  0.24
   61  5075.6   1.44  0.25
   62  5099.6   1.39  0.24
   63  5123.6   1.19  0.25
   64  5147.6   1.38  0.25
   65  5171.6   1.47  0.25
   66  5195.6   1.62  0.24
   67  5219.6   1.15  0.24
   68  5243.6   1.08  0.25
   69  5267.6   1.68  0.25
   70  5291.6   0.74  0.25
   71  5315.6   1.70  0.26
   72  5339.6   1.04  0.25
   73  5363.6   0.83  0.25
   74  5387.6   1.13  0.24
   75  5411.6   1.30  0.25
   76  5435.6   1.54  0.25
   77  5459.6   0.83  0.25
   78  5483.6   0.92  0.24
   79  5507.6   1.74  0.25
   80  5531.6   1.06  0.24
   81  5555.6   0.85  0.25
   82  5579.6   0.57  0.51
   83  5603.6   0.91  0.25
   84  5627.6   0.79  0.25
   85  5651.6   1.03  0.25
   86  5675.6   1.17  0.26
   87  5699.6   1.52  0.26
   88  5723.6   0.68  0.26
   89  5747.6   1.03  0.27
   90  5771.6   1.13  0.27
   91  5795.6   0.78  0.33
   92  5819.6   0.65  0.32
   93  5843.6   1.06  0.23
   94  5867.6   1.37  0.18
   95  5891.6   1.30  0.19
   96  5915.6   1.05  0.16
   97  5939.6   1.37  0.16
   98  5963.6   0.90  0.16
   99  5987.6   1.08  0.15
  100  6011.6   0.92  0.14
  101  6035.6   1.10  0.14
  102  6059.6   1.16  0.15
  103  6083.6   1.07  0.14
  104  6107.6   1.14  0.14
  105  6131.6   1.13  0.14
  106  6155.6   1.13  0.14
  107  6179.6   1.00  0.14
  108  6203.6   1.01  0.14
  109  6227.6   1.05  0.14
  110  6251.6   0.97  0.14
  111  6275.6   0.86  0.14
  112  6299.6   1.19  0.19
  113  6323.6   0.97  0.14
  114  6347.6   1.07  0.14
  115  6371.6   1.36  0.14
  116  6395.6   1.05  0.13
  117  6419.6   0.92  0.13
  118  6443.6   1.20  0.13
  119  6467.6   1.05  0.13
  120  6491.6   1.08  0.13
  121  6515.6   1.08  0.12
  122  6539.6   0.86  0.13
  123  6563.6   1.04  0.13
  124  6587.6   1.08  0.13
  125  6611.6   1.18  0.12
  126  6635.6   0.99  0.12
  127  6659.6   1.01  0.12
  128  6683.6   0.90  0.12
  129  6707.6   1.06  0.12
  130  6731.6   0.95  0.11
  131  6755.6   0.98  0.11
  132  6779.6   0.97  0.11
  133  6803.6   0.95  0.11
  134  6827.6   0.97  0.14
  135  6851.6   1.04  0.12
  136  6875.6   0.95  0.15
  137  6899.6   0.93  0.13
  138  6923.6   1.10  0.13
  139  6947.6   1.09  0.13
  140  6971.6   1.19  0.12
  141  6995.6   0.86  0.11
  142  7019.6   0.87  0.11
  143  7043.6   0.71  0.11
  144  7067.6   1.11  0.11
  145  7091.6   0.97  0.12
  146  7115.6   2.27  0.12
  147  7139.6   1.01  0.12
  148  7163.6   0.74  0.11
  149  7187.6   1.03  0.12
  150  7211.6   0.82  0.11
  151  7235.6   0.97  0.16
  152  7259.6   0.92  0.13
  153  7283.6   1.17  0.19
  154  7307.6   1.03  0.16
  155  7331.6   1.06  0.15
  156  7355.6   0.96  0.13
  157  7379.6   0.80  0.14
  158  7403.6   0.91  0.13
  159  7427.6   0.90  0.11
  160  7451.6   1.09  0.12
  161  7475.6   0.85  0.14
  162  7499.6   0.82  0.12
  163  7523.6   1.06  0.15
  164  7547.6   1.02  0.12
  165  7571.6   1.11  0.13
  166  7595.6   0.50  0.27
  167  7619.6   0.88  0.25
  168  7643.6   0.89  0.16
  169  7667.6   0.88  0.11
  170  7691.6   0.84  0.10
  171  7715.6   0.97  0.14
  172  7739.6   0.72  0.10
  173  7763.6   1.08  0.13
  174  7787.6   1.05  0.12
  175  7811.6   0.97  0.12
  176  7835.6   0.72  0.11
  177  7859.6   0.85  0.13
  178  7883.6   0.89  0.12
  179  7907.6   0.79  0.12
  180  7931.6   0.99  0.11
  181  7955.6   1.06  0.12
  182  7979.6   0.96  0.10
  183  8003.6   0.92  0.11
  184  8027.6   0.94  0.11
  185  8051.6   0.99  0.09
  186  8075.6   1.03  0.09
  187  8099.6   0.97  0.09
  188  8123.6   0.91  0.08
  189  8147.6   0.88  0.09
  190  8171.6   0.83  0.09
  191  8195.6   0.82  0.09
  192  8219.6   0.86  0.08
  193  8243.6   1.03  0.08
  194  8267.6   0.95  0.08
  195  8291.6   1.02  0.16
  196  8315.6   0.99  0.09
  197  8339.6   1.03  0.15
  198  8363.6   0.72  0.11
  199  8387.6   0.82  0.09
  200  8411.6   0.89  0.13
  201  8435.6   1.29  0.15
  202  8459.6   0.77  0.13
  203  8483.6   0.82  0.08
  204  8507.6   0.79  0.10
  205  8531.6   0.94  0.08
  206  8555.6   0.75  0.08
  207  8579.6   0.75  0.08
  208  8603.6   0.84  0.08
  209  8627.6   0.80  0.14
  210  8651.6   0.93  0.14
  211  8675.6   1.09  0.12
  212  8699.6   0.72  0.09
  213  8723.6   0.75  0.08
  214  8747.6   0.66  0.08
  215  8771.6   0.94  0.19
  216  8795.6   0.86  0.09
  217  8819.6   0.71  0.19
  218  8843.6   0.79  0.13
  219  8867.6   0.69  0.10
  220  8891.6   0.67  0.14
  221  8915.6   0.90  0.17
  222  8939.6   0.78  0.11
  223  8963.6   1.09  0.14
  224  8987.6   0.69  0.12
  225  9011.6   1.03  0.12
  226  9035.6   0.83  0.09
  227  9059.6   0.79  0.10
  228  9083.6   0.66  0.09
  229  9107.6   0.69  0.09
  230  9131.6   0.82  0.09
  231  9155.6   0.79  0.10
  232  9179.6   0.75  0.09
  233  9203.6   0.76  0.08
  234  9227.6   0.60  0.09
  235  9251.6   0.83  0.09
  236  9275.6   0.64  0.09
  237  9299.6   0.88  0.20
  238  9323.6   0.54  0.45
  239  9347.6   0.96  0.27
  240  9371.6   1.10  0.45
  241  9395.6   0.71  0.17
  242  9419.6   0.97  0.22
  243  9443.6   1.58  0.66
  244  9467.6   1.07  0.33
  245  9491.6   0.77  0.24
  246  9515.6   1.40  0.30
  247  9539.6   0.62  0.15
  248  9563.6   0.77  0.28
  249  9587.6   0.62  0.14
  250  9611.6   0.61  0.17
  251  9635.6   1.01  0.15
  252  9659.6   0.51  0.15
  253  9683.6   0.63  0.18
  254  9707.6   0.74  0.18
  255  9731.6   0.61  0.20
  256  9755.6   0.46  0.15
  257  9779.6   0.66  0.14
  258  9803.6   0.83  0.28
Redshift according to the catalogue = 0.085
